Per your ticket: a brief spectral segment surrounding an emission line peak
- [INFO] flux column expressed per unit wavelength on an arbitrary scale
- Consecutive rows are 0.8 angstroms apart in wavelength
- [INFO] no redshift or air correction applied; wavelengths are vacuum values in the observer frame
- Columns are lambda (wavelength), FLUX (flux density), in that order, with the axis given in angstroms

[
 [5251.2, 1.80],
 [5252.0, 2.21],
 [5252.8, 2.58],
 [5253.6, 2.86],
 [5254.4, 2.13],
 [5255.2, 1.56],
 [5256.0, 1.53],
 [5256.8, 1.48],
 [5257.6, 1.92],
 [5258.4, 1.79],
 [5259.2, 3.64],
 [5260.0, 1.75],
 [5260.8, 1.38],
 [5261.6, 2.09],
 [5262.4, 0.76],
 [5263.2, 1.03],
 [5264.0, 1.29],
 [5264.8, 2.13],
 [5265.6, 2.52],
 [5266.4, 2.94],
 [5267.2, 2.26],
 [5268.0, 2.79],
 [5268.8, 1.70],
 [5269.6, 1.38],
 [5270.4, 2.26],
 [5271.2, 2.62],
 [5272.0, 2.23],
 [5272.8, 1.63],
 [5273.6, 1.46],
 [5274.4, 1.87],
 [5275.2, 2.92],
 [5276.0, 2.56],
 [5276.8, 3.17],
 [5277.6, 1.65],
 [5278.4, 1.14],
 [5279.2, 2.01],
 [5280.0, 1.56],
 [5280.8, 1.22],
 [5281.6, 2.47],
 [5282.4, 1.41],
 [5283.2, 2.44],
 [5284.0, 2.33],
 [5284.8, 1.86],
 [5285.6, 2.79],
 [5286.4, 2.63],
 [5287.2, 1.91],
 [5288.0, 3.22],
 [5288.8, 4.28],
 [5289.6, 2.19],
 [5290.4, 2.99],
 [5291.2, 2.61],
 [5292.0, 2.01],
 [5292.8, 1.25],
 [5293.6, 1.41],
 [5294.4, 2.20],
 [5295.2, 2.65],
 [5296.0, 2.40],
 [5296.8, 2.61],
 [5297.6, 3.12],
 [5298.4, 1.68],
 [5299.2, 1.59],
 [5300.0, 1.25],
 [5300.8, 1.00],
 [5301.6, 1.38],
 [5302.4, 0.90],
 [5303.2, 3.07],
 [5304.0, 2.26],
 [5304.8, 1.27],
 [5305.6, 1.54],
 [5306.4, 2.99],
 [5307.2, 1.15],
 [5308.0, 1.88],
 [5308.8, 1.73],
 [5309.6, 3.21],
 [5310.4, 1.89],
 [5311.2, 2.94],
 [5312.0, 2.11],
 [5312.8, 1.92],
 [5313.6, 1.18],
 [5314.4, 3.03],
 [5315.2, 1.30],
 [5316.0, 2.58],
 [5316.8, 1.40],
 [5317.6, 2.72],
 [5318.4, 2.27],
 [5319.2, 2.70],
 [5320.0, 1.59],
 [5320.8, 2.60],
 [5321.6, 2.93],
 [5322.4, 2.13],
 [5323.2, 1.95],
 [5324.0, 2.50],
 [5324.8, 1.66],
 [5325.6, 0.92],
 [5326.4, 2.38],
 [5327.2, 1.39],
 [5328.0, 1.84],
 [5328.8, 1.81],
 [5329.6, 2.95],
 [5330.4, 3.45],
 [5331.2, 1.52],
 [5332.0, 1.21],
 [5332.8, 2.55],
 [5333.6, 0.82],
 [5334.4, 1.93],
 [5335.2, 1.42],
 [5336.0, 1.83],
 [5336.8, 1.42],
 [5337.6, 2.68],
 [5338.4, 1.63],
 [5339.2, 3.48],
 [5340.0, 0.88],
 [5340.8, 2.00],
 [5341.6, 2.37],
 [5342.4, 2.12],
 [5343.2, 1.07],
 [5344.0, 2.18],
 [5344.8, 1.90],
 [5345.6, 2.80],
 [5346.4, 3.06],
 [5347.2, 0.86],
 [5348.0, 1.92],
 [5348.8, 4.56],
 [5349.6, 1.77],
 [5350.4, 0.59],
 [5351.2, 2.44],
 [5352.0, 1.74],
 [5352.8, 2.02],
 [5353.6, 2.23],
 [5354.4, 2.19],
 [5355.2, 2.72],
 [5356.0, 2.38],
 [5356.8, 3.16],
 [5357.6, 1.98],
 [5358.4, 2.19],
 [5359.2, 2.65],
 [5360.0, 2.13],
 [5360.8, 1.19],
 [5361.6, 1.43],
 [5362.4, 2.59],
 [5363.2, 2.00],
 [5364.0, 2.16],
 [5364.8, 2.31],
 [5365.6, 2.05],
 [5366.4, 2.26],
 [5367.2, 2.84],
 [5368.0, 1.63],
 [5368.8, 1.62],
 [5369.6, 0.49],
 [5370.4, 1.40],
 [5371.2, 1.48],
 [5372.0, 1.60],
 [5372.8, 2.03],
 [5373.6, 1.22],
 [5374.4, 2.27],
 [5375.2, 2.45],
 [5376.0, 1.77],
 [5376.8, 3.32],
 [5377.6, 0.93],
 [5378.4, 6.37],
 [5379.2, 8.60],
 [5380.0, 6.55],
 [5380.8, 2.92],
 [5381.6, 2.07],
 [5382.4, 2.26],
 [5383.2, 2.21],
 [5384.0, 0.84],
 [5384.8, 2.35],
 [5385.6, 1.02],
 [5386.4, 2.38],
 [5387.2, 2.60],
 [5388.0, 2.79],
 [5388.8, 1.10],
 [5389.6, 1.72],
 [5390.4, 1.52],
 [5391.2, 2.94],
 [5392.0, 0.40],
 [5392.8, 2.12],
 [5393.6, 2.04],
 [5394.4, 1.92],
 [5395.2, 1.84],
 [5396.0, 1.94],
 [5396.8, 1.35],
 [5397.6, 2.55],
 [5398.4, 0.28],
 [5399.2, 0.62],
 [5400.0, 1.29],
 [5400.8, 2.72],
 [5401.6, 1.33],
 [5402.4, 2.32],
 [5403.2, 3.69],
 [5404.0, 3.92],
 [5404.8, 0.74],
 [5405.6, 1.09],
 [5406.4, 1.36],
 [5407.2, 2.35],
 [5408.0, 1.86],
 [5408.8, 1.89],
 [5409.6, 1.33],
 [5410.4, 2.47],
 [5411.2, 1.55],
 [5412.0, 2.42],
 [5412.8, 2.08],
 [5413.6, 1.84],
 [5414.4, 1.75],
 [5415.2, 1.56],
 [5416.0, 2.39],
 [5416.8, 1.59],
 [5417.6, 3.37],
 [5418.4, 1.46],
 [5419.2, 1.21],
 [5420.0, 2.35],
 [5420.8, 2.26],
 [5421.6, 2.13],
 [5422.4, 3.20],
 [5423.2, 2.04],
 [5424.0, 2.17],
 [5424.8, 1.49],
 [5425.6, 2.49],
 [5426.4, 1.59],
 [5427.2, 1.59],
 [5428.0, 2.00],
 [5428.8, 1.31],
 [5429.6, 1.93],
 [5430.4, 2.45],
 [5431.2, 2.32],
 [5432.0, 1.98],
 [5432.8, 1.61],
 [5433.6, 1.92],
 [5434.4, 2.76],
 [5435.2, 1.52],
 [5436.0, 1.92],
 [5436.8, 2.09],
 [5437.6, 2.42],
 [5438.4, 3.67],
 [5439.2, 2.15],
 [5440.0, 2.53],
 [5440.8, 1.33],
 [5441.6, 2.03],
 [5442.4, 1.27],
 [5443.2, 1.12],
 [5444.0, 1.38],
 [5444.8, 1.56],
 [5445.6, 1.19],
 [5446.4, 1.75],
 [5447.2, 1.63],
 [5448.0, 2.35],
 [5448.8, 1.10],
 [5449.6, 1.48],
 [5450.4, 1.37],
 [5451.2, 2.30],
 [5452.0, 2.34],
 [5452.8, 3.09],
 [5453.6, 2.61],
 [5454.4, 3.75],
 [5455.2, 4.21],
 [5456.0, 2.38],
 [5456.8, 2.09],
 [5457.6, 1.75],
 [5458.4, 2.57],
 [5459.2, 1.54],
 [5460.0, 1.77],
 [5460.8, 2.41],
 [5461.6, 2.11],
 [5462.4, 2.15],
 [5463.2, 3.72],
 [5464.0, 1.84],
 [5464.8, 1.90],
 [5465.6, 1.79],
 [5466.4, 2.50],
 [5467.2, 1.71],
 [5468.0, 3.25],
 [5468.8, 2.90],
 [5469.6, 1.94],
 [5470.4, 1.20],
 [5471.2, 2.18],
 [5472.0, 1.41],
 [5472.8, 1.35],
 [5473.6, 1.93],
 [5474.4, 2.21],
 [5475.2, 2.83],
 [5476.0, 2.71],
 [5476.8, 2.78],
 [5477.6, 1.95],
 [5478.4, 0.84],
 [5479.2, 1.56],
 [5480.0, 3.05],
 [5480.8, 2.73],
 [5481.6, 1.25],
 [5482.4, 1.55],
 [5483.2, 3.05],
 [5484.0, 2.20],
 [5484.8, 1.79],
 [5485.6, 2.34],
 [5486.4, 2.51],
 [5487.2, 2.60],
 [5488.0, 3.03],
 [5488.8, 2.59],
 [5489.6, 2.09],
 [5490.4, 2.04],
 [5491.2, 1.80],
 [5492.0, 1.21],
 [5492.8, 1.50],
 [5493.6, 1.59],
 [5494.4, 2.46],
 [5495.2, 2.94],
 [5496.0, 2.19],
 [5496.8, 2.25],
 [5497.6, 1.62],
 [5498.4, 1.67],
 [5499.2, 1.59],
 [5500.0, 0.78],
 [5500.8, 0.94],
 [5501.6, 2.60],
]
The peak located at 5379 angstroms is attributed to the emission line H-beta 4861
